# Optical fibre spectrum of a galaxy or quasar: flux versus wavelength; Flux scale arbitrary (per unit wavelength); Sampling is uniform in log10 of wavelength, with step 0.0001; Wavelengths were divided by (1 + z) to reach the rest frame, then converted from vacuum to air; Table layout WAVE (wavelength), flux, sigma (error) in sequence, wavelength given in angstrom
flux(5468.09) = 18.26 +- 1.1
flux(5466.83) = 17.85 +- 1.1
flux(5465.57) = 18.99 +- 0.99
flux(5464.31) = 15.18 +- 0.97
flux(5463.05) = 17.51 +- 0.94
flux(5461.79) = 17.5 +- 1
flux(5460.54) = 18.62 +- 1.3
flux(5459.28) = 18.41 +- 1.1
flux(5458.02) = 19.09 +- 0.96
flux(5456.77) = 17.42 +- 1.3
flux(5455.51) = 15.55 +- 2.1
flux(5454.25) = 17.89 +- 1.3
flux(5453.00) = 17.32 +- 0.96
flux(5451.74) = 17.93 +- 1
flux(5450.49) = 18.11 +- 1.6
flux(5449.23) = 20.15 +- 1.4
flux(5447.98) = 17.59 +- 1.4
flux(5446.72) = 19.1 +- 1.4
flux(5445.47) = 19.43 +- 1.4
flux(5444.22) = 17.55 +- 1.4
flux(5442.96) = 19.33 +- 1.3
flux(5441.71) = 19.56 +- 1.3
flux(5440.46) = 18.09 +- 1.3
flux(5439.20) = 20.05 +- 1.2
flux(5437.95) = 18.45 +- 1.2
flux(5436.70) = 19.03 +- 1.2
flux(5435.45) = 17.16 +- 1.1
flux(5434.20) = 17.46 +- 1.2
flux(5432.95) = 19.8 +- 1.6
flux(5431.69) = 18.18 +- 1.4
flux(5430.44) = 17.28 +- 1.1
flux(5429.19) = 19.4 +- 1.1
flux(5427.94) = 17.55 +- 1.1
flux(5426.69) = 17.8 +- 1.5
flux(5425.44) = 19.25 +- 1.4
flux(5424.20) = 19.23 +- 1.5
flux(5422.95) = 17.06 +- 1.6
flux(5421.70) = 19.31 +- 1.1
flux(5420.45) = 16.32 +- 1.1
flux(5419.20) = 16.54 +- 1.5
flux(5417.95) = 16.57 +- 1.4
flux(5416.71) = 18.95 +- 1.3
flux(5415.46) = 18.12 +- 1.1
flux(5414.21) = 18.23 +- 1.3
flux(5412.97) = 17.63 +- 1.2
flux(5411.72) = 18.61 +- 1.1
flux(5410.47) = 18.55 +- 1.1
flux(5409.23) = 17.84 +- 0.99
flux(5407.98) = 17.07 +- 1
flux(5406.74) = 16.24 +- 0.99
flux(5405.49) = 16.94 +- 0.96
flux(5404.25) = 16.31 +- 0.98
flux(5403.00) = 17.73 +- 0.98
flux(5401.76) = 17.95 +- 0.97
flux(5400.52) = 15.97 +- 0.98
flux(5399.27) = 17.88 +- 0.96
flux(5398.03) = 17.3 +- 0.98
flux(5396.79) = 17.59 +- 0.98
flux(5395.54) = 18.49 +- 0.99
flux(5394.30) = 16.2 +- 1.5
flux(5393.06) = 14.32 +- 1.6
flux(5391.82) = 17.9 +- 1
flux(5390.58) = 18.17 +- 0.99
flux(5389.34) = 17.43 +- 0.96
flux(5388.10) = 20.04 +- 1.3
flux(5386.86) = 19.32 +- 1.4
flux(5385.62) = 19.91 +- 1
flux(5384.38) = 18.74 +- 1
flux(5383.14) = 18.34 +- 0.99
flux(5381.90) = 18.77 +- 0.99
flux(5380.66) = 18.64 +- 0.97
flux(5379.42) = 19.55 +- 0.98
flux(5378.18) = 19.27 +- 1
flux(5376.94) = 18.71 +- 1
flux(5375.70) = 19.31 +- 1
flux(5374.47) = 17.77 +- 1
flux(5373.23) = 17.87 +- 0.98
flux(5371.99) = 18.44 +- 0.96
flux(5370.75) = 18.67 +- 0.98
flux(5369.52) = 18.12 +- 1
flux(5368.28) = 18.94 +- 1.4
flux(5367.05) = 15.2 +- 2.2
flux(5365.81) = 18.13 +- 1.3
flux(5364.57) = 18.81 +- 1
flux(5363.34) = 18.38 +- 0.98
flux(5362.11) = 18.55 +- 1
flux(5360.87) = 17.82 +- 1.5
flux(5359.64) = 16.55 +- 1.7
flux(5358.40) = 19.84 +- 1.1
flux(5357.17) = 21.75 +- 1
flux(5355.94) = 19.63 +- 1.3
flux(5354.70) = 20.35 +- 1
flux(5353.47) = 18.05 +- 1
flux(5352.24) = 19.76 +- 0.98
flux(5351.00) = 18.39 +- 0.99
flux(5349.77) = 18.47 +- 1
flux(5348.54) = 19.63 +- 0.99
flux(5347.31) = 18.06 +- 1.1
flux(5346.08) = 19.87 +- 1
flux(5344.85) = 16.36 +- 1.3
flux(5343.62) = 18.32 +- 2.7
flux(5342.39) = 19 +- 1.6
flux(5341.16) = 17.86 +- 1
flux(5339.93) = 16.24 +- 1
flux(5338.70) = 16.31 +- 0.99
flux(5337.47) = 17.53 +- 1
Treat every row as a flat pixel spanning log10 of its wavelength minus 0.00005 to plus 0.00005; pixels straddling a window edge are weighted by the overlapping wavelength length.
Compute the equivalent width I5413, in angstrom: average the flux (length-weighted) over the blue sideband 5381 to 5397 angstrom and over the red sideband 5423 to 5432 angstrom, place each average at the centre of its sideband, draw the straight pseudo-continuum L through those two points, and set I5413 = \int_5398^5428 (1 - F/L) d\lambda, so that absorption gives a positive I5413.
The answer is 1.0 angstrom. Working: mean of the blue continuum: 18.1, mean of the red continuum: 18.3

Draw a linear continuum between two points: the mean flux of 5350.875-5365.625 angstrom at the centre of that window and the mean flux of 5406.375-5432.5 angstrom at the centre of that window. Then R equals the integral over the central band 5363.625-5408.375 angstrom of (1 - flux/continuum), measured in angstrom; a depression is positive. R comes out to 1.3 angstrom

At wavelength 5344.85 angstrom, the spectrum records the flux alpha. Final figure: 16.36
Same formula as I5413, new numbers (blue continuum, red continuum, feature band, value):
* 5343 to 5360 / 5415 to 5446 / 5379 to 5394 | 0.2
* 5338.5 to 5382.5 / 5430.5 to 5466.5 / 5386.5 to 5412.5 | 1.2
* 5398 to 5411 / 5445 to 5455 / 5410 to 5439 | -0.6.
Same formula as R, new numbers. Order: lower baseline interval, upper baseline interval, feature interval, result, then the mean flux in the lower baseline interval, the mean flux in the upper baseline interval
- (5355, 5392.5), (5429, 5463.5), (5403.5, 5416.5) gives 0.6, 18.6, 18.3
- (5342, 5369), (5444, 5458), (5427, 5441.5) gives -0.2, 18.6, 18.1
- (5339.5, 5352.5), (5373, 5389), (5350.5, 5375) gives 0.1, 18.4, 18.9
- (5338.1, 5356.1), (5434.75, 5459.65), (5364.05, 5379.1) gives 0.1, 18.4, 18.4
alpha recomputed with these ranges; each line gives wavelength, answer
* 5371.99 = 18.44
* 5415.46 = 18.12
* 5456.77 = 17.42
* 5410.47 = 18.55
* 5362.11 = 18.55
